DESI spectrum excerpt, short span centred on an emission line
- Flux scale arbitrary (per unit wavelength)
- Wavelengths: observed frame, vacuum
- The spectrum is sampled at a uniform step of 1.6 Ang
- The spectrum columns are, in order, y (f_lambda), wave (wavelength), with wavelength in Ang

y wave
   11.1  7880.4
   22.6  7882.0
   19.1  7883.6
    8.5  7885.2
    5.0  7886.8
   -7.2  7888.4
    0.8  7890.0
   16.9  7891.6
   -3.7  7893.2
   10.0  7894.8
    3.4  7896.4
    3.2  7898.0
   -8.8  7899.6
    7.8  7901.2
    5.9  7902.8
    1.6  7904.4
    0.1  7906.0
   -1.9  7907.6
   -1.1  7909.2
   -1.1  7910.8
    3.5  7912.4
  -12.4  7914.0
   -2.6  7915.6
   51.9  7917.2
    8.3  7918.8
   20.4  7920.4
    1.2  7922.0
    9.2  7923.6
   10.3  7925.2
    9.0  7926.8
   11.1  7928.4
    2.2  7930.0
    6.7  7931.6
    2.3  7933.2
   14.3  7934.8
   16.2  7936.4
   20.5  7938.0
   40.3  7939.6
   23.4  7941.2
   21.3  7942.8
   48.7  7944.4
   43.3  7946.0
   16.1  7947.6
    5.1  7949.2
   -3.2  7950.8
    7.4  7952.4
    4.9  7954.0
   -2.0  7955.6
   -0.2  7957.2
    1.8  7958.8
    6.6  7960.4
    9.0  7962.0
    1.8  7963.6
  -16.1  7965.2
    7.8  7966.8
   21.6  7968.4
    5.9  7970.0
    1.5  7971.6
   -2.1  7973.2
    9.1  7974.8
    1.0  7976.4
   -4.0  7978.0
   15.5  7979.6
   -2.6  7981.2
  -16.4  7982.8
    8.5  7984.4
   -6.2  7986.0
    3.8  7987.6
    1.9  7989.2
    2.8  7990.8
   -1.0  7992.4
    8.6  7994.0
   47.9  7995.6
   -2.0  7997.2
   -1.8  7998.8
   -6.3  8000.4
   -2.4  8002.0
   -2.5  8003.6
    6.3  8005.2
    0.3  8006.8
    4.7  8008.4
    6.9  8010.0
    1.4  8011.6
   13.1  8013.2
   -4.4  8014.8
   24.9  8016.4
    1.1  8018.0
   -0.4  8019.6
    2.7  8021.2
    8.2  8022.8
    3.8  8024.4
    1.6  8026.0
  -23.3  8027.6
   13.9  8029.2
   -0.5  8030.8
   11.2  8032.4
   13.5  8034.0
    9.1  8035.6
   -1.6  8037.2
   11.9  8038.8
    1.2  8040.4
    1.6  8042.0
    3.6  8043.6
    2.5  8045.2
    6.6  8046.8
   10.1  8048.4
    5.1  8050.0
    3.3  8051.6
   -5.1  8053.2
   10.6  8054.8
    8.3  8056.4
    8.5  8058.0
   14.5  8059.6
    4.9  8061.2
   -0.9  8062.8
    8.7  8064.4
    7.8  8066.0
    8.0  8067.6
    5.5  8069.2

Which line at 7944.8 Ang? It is [O II]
